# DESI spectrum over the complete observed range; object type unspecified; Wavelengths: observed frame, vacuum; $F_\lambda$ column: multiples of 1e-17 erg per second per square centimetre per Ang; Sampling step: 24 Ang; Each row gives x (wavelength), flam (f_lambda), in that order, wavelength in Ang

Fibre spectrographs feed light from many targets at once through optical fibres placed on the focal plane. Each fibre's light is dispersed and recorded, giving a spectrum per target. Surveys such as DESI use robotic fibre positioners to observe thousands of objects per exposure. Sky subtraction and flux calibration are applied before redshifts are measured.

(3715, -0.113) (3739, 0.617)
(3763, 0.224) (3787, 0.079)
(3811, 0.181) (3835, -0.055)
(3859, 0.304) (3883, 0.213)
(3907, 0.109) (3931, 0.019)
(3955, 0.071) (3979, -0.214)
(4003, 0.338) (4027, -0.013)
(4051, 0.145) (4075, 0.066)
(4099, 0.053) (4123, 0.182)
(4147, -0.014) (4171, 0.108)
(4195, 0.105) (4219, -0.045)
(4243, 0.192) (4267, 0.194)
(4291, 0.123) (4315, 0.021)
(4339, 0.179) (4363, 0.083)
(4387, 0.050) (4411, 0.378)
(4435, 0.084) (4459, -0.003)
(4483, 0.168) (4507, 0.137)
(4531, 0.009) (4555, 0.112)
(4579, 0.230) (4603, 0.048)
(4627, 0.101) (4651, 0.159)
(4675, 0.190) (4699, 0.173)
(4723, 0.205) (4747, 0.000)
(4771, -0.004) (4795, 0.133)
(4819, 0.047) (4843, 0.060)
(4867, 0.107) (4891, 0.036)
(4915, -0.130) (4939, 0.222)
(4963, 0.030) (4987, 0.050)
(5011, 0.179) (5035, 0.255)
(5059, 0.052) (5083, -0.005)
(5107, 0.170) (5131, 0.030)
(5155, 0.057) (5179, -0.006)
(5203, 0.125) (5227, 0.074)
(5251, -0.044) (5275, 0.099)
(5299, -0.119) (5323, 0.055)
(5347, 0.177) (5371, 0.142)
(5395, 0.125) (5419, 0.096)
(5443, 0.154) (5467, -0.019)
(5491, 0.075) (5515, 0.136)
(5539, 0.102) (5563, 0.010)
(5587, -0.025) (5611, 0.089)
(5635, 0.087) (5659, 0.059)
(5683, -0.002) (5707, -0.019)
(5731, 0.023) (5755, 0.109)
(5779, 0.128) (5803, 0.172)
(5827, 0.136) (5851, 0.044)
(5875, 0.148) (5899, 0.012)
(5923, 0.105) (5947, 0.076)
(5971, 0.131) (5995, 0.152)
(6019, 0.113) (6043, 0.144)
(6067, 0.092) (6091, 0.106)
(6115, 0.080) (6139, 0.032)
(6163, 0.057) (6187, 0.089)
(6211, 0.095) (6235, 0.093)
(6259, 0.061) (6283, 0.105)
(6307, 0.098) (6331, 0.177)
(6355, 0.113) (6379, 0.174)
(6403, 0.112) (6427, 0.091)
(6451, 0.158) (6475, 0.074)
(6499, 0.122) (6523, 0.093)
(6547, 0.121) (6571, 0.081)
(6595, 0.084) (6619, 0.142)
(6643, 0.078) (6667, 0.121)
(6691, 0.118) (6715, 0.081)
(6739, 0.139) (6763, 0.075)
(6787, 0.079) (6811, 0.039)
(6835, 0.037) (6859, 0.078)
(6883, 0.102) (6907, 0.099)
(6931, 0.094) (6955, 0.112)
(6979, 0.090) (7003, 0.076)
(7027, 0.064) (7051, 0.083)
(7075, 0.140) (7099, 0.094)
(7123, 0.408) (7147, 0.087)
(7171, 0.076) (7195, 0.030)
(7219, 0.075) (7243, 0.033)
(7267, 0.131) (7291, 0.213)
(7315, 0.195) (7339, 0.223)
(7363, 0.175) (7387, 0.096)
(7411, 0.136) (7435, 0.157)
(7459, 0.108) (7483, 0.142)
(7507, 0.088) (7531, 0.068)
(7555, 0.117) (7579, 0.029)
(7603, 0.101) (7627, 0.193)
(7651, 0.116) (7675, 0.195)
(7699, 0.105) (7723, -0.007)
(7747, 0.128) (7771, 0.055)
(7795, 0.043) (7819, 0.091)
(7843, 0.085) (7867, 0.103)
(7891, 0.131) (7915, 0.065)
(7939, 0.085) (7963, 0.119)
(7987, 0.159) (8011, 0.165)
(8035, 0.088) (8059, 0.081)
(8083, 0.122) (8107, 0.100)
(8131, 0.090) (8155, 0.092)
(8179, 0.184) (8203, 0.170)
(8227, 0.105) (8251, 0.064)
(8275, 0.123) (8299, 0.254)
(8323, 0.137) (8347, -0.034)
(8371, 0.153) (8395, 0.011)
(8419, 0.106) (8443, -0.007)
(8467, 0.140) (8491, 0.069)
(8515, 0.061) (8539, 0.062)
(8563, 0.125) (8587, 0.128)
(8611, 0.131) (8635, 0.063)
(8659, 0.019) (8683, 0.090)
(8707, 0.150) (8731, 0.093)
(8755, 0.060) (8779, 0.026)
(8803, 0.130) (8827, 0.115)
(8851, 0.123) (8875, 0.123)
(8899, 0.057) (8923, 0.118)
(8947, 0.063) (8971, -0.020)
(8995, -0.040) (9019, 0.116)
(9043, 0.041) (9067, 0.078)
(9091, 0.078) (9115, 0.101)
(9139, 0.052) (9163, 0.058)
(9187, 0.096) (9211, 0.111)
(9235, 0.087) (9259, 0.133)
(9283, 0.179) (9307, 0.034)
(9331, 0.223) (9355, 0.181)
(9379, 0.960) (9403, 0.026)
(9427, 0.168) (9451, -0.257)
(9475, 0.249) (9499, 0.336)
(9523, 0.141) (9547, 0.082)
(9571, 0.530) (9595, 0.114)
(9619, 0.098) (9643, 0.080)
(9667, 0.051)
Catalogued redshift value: 0.91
